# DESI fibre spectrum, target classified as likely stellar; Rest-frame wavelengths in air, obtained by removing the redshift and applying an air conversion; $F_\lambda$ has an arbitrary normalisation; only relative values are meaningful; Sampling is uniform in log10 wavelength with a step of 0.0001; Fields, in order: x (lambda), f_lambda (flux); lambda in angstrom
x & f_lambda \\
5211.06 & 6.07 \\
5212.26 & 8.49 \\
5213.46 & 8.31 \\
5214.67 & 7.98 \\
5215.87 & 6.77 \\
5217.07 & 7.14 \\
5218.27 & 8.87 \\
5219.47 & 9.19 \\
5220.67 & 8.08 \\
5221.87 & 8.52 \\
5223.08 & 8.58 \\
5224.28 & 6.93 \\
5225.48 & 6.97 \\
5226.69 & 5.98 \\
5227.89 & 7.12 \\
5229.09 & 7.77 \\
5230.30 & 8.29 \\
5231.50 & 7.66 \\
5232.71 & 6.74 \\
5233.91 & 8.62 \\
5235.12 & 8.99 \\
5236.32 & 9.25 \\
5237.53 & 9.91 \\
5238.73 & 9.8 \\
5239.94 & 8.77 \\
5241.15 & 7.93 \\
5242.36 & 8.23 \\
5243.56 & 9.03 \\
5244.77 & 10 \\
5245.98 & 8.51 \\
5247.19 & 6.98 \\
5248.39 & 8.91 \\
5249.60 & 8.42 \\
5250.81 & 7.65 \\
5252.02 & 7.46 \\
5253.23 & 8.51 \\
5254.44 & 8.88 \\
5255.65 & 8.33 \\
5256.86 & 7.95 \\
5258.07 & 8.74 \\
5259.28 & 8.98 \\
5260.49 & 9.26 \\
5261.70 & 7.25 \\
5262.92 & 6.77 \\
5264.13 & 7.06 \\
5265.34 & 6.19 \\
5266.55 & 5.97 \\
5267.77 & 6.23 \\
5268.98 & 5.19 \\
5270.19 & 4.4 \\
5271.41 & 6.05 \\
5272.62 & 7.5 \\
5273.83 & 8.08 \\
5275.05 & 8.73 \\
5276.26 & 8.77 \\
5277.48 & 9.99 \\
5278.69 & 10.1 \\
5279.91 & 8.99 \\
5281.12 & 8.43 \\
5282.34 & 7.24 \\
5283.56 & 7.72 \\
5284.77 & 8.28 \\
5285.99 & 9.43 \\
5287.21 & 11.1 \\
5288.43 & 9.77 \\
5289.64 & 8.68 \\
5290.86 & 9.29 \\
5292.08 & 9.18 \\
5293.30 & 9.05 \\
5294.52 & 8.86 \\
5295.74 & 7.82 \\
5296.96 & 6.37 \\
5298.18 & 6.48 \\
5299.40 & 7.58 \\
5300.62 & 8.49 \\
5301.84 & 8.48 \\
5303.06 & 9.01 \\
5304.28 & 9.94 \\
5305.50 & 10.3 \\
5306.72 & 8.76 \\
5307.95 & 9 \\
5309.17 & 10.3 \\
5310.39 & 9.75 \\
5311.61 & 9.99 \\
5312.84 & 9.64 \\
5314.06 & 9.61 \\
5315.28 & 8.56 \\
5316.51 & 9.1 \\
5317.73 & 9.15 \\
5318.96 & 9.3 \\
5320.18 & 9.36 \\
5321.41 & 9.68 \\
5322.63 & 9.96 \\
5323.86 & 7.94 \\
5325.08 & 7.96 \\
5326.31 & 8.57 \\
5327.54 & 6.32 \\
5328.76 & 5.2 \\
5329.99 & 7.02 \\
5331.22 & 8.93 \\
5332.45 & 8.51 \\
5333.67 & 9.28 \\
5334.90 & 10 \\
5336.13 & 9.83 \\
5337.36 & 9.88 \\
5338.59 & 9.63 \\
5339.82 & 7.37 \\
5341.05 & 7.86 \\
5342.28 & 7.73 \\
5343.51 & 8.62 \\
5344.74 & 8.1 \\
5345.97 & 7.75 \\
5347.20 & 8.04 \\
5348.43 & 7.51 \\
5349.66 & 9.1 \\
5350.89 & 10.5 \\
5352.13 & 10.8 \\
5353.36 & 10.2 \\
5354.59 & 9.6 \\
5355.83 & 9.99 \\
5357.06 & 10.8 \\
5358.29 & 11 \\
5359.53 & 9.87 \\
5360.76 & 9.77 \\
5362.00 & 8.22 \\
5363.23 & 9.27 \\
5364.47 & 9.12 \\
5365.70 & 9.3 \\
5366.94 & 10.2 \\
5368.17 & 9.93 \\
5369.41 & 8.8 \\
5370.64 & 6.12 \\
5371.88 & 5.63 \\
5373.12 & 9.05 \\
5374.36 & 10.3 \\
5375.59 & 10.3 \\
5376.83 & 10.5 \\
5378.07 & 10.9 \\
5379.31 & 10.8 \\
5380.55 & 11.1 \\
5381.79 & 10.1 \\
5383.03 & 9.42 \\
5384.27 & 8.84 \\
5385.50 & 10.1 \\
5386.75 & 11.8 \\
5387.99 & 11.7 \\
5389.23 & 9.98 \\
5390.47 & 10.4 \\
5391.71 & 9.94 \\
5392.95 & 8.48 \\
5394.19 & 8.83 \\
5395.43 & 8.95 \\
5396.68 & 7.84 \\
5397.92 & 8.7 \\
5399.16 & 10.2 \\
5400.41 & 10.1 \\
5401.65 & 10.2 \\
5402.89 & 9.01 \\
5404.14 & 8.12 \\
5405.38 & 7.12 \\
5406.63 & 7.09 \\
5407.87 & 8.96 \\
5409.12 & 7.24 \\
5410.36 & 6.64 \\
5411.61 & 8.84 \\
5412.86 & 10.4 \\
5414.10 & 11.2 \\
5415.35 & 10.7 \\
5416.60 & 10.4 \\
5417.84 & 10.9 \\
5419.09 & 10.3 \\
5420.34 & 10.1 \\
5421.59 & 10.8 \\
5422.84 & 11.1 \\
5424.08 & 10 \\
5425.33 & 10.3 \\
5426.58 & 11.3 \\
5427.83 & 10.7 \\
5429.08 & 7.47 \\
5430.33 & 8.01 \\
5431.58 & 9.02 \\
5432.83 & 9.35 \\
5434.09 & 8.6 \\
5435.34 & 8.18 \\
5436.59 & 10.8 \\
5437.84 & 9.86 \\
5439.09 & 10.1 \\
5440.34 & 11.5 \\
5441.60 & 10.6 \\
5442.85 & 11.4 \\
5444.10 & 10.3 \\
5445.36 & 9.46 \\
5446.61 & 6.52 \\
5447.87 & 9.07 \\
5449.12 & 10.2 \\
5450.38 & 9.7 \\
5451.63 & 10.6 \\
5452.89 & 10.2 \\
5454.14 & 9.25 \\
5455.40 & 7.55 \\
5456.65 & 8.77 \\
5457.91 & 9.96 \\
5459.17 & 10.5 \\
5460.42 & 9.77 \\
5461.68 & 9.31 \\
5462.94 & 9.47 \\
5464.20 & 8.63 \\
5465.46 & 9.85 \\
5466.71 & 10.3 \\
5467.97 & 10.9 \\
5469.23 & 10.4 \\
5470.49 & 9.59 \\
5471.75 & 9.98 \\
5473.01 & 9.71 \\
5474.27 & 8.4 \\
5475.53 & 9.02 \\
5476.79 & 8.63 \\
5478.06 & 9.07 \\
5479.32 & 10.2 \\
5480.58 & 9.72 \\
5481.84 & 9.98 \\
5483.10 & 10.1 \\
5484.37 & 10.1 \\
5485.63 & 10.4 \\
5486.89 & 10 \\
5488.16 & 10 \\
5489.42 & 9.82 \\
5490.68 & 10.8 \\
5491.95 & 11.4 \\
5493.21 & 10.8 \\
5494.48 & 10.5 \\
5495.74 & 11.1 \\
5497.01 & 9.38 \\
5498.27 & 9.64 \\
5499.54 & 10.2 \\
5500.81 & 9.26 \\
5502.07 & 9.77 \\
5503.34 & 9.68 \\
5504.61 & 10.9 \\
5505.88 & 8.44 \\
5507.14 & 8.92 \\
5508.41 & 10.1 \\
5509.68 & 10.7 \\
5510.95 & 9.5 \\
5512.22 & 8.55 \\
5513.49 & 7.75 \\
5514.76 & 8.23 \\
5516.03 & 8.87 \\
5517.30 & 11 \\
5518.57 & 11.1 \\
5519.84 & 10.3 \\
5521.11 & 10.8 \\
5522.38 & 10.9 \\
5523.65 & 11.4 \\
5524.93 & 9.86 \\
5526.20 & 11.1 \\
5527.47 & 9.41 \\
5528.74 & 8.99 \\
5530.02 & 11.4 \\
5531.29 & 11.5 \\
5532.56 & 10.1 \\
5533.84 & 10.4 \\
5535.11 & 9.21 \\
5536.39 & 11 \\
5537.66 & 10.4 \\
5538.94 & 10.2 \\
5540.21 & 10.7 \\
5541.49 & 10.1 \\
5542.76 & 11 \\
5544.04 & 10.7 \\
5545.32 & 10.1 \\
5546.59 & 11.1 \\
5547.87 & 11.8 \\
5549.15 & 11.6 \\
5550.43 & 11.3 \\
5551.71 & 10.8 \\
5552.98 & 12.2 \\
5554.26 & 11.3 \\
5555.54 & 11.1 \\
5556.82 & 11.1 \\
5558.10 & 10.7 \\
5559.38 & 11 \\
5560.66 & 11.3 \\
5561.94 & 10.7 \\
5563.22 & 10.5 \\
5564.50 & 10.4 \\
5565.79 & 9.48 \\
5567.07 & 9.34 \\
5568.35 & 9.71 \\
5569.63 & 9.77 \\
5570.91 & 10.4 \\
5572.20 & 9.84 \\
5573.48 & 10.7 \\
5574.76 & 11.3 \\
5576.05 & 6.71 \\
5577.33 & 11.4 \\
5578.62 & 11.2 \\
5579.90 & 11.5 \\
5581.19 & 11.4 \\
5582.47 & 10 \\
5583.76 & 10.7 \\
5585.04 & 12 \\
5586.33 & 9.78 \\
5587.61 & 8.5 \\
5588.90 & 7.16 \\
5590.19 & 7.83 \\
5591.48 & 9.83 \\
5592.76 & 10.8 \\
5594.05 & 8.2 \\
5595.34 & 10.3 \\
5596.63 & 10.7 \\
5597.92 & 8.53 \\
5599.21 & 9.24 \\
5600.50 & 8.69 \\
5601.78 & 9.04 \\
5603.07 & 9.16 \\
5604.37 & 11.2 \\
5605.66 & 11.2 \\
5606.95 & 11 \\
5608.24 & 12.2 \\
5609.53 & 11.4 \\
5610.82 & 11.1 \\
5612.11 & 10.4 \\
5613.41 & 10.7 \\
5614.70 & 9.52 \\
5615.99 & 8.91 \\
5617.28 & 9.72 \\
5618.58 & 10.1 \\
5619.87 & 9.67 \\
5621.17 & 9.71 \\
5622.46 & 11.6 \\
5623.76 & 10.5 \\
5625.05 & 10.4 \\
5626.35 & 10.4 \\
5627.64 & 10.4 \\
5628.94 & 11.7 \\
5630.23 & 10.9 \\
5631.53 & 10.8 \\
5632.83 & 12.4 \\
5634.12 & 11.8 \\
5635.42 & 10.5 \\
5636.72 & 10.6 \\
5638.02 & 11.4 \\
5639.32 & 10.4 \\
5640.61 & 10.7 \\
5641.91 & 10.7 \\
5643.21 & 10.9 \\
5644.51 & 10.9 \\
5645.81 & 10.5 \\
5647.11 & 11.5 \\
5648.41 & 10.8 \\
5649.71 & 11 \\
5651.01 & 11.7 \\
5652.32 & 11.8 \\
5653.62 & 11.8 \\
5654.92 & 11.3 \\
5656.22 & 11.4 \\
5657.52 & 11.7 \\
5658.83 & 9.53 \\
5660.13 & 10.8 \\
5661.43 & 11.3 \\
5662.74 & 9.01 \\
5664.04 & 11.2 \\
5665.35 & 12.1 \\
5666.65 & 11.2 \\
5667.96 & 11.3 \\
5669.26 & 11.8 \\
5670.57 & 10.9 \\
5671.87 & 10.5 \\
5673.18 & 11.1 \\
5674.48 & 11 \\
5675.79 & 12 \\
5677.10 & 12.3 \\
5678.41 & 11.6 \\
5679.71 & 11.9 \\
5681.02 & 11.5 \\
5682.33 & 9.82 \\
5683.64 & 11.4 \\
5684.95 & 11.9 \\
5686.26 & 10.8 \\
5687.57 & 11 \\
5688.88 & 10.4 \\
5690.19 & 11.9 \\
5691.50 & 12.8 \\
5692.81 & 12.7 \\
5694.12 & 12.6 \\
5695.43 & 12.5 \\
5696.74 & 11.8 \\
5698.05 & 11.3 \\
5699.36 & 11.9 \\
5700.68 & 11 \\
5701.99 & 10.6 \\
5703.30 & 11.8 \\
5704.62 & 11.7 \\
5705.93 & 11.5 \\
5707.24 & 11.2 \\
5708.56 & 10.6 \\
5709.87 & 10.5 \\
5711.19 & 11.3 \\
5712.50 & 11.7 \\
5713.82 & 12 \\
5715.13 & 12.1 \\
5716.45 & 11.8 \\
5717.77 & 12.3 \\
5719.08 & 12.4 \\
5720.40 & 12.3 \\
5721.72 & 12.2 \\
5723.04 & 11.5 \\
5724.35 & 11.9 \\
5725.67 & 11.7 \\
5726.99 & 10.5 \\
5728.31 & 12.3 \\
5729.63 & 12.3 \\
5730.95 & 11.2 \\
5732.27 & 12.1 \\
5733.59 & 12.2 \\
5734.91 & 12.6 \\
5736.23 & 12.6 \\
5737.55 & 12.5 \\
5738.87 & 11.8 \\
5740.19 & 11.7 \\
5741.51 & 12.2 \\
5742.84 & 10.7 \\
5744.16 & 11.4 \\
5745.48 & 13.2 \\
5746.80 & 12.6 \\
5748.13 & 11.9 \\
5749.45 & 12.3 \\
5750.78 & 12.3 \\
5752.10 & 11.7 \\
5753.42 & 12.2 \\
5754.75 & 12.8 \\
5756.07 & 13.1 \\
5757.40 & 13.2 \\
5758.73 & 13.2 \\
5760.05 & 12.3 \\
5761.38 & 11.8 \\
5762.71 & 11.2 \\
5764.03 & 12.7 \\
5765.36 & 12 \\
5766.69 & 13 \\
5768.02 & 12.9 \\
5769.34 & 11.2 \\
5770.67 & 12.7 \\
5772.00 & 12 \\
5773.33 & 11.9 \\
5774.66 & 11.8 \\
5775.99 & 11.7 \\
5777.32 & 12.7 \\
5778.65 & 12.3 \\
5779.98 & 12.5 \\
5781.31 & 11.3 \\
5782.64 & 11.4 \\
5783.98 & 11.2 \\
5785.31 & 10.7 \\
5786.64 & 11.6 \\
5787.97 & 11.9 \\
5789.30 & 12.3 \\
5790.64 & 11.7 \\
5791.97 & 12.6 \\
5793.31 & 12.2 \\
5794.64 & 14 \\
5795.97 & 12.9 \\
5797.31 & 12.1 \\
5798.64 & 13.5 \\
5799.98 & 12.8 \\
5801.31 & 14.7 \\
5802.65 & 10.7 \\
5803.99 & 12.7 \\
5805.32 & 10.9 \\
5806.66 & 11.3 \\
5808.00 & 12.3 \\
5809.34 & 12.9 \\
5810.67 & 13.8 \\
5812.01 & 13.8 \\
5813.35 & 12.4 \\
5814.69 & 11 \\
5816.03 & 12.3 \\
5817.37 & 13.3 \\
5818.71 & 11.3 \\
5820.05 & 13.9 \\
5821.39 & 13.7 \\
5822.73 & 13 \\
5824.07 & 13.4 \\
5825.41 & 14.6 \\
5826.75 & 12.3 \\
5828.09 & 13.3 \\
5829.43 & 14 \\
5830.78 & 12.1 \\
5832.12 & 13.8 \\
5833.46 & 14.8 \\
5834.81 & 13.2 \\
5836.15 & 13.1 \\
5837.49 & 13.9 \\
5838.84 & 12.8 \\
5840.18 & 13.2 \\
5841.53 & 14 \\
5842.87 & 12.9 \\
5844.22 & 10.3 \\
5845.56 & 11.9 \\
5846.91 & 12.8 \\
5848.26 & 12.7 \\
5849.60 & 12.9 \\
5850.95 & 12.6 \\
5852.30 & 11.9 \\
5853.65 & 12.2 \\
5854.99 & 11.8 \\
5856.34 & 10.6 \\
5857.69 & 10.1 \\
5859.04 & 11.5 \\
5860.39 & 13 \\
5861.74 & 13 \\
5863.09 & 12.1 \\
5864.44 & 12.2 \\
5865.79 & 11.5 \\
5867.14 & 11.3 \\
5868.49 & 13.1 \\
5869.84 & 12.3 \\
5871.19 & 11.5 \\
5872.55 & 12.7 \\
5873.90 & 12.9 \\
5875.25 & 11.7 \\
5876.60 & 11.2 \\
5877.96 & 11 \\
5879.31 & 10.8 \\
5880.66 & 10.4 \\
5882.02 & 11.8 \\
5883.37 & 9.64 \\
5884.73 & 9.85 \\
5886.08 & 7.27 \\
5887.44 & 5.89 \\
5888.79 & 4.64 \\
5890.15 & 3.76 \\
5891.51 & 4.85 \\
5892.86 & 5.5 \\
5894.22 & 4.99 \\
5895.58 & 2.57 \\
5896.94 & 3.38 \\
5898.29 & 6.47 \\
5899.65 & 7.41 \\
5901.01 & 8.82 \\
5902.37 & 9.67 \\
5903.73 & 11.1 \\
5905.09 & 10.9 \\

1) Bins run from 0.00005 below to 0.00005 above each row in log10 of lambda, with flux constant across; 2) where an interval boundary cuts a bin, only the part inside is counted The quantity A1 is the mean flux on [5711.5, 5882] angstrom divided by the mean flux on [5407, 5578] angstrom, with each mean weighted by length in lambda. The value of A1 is 1.23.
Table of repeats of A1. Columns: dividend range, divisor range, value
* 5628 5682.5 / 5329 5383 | 1.21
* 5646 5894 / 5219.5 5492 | 1.30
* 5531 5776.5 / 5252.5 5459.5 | 1.23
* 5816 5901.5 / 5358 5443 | 1.15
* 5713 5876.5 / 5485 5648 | 1.19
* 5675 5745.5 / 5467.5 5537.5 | 1.17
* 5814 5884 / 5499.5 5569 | 1.20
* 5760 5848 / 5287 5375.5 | 1.41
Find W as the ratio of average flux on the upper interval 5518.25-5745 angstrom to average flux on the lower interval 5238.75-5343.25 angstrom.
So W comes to 1.3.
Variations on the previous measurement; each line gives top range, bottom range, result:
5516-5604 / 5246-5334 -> 1.24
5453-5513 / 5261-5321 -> 1.16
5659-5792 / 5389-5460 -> 1.24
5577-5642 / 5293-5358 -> 1.17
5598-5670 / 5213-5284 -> 1.35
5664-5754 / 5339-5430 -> 1.24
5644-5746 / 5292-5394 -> 1.26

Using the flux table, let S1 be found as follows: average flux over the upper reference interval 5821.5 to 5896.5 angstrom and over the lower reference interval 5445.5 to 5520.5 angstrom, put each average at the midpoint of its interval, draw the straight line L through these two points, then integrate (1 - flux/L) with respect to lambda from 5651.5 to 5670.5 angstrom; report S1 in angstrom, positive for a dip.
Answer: -1.4 angstrom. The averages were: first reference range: 9.7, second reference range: 11.2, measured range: 11.2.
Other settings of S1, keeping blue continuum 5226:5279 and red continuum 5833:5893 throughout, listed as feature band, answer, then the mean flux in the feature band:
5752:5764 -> -2.0 angstrom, 12.4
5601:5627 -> -1.3 angstrom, 10.4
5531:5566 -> -4.6 angstrom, 10.8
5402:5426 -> -1.7 angstrom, 9.45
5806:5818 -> -1.8 angstrom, 12.6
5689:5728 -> -5.0 angstrom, 11.7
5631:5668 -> -3.6 angstrom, 11.1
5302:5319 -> -2.4 angstrom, 9.44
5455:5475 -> -1.1 angstrom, 9.59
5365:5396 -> -3.6 angstrom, 9.66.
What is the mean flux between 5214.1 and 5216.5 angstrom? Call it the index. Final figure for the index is 7.37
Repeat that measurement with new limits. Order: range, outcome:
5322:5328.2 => 8.14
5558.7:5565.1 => 10.8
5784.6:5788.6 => 11.4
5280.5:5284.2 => 7.82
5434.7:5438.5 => 9.63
